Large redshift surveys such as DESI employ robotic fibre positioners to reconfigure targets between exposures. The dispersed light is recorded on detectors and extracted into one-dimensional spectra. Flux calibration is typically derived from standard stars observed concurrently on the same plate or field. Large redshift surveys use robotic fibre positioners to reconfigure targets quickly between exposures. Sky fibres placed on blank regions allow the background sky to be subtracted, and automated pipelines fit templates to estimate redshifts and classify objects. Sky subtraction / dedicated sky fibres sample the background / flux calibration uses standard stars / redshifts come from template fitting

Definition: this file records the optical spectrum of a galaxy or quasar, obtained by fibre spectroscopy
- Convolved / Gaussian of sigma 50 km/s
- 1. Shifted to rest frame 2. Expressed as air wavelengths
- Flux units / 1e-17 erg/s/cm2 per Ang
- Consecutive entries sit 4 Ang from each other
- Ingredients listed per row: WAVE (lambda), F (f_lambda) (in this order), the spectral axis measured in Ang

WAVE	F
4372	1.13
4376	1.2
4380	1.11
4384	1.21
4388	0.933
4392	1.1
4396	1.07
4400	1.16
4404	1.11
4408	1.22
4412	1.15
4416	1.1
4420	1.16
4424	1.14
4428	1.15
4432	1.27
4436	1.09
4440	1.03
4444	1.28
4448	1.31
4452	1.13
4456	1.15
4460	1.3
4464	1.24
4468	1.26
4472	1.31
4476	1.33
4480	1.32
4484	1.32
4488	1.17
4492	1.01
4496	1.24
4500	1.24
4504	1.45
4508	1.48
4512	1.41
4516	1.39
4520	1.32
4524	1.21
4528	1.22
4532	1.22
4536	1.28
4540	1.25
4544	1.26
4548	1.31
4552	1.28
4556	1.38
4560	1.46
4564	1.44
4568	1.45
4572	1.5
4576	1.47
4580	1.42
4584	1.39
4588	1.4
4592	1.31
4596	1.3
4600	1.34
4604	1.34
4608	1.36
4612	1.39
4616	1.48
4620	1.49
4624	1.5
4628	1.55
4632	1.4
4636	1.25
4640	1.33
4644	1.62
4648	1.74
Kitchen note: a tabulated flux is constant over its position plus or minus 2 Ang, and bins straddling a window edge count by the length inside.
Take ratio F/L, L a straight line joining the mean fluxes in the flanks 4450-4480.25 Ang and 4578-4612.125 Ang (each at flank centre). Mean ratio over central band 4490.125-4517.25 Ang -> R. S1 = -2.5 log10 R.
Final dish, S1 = -0.027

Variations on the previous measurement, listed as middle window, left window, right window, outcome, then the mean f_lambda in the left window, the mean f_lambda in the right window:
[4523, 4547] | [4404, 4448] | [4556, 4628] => 0.07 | 1.16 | 1.42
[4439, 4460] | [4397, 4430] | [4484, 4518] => 0.01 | 1.15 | 1.3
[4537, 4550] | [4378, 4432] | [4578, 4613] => 0.02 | 1.13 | 1.36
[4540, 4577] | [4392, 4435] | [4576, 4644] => -0.04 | 1.15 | 1.4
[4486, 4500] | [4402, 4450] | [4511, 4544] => 0.08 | 1.17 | 1.28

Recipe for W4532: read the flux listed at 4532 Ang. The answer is 1.22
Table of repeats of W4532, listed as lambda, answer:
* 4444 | 1.28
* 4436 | 1.09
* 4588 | 1.4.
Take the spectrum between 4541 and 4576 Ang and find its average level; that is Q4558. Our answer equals 1.39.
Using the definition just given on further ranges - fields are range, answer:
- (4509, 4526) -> 1.34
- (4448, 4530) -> 1.28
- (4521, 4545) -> 1.24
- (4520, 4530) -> 1.24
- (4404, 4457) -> 1.17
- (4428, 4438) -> 1.17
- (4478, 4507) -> 1.26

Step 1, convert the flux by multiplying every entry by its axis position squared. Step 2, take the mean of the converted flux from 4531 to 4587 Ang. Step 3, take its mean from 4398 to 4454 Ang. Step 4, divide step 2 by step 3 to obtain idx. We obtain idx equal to 1.25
